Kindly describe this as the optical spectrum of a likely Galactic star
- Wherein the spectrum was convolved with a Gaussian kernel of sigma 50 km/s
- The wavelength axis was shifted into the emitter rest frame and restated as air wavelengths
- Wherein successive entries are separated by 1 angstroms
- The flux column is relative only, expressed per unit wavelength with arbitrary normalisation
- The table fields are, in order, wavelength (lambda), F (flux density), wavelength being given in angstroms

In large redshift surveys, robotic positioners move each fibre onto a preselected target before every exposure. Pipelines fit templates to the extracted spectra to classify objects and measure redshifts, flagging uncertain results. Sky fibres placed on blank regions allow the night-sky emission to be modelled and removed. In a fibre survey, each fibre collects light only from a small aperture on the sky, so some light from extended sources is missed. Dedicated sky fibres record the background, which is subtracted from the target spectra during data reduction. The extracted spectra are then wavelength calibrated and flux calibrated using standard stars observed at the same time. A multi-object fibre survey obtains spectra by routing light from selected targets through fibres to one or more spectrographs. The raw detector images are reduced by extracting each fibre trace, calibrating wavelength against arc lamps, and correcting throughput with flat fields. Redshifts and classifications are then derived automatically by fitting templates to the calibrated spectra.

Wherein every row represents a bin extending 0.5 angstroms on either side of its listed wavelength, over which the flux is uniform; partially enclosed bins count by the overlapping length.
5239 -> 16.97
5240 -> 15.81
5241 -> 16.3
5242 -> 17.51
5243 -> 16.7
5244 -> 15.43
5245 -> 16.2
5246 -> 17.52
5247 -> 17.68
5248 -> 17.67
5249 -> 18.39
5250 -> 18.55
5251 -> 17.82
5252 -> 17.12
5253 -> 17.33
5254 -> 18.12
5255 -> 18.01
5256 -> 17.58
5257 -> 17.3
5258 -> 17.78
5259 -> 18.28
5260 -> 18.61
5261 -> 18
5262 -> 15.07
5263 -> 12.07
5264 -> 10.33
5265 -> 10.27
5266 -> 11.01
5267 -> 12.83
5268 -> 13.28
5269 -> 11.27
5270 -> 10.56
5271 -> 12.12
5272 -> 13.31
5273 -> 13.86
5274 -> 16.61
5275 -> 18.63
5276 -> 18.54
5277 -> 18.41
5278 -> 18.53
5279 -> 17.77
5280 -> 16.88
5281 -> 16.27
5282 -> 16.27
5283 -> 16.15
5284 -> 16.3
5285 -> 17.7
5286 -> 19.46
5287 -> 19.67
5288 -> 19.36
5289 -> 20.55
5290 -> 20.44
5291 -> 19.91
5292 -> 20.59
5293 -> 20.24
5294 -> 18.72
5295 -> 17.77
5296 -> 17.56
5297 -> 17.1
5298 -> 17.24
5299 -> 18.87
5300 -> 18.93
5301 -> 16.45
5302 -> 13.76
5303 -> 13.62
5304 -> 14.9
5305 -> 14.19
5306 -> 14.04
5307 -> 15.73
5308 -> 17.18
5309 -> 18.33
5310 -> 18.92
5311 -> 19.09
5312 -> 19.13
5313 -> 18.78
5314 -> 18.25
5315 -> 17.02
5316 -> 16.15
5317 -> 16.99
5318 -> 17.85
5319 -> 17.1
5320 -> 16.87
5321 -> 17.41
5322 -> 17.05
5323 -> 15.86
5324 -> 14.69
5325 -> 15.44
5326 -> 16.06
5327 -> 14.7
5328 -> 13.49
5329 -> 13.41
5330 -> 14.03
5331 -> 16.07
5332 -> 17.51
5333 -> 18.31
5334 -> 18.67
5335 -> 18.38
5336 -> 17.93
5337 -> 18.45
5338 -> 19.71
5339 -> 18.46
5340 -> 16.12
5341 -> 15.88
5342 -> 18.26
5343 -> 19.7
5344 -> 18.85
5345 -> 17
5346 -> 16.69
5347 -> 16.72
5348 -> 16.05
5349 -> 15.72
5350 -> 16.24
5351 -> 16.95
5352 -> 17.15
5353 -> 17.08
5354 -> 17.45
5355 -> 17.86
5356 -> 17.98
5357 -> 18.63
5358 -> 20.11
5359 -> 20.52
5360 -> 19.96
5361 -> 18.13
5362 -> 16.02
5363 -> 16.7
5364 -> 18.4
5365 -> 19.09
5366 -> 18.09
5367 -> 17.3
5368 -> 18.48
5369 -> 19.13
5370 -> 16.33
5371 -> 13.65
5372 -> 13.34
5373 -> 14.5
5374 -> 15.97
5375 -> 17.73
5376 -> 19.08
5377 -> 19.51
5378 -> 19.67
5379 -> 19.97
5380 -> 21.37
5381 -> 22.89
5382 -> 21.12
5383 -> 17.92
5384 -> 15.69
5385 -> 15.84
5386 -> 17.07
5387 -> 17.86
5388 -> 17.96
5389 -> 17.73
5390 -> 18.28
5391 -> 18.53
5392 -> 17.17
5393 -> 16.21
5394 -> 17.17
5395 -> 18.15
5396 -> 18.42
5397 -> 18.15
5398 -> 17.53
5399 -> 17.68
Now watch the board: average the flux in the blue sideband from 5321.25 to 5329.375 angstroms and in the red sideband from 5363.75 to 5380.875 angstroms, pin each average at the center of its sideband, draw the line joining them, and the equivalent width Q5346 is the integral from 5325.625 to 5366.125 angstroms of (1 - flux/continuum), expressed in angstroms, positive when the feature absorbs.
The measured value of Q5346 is -2.5 angstroms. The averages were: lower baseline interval 15.2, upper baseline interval 17.8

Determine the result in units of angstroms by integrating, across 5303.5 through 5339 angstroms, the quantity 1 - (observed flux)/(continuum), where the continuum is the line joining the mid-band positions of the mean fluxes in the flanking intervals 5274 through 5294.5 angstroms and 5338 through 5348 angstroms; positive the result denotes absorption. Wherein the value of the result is 2.1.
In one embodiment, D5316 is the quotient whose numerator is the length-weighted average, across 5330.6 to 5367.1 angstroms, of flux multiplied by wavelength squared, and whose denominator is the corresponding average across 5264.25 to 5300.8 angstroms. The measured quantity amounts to 1.09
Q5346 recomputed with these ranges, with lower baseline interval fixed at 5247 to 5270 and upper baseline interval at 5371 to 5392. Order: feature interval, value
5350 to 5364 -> -0.4 angstroms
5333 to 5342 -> -0.4 angstroms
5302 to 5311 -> 0.4 angstroms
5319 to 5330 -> 0.9 angstroms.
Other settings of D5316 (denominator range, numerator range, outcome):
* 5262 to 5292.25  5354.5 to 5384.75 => 1.18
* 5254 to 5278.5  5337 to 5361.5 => 1.21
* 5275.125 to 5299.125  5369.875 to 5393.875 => 1.00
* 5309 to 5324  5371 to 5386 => 1.05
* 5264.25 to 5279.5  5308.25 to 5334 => 1.19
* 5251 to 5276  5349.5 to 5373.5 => 1.20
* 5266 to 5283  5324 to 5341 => 1.11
